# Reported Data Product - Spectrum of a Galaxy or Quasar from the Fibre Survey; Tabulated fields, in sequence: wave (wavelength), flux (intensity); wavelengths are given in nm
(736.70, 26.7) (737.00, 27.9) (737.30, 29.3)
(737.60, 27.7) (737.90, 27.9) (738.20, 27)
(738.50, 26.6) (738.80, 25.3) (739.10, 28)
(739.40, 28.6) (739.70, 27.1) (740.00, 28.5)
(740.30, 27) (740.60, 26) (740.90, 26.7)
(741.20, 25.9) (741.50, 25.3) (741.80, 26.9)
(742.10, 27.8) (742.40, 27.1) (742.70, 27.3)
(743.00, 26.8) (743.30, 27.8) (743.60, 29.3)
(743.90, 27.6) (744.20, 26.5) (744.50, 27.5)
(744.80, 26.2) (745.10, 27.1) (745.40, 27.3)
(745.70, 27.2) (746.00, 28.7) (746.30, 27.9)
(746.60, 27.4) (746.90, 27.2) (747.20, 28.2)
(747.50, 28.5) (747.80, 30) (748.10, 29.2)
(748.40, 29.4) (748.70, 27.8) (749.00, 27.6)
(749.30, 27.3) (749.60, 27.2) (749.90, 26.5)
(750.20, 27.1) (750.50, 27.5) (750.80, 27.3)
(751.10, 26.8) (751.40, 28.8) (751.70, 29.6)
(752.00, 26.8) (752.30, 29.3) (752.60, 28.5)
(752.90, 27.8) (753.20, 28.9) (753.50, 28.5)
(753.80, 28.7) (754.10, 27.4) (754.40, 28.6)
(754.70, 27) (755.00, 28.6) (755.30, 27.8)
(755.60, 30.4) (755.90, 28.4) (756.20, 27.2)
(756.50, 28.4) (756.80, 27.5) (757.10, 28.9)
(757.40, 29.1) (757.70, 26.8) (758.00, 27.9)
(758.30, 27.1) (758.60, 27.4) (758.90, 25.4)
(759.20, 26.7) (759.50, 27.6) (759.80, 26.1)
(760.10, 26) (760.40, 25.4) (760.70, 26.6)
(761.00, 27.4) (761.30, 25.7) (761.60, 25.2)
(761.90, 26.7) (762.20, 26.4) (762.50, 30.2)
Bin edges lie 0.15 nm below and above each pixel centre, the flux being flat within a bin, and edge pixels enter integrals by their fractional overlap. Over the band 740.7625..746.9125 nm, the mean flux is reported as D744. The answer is 27.2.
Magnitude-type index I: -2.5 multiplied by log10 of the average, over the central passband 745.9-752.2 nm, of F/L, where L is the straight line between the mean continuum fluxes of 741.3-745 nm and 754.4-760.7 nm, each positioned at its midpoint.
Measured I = -0.03 mag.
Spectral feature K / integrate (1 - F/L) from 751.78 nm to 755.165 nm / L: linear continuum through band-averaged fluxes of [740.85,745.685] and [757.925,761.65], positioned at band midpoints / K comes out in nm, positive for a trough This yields -0.189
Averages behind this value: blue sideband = 27.1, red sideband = 26.5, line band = 28.2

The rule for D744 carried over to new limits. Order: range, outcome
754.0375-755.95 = 28.4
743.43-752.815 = 27.8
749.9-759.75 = 27.9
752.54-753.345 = 28.4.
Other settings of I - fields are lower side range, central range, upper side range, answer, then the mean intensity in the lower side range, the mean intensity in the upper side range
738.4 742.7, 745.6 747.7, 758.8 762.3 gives -0.048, 26.9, 26.3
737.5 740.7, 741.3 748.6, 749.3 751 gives -0.019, 27.3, 27.1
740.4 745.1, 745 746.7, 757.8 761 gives -0.028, 27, 26.7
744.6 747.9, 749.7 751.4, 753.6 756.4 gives 0.031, 27.8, 28.2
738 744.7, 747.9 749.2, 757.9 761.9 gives -0.064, 27.1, 26.5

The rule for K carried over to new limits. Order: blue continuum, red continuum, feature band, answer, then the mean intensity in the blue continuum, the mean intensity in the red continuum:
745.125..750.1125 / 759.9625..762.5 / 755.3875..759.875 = -0.146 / 27.9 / 26.4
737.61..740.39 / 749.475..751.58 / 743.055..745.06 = -0.006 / 27.4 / 27.3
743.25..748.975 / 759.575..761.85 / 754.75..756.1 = -0.092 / 27.9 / 26.1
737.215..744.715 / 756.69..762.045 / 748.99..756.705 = -0.290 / 27.2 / 26.9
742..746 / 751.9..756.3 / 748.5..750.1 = 0.030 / 27.4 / 28.3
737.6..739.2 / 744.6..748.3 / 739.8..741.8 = 0.049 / 27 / 27.9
